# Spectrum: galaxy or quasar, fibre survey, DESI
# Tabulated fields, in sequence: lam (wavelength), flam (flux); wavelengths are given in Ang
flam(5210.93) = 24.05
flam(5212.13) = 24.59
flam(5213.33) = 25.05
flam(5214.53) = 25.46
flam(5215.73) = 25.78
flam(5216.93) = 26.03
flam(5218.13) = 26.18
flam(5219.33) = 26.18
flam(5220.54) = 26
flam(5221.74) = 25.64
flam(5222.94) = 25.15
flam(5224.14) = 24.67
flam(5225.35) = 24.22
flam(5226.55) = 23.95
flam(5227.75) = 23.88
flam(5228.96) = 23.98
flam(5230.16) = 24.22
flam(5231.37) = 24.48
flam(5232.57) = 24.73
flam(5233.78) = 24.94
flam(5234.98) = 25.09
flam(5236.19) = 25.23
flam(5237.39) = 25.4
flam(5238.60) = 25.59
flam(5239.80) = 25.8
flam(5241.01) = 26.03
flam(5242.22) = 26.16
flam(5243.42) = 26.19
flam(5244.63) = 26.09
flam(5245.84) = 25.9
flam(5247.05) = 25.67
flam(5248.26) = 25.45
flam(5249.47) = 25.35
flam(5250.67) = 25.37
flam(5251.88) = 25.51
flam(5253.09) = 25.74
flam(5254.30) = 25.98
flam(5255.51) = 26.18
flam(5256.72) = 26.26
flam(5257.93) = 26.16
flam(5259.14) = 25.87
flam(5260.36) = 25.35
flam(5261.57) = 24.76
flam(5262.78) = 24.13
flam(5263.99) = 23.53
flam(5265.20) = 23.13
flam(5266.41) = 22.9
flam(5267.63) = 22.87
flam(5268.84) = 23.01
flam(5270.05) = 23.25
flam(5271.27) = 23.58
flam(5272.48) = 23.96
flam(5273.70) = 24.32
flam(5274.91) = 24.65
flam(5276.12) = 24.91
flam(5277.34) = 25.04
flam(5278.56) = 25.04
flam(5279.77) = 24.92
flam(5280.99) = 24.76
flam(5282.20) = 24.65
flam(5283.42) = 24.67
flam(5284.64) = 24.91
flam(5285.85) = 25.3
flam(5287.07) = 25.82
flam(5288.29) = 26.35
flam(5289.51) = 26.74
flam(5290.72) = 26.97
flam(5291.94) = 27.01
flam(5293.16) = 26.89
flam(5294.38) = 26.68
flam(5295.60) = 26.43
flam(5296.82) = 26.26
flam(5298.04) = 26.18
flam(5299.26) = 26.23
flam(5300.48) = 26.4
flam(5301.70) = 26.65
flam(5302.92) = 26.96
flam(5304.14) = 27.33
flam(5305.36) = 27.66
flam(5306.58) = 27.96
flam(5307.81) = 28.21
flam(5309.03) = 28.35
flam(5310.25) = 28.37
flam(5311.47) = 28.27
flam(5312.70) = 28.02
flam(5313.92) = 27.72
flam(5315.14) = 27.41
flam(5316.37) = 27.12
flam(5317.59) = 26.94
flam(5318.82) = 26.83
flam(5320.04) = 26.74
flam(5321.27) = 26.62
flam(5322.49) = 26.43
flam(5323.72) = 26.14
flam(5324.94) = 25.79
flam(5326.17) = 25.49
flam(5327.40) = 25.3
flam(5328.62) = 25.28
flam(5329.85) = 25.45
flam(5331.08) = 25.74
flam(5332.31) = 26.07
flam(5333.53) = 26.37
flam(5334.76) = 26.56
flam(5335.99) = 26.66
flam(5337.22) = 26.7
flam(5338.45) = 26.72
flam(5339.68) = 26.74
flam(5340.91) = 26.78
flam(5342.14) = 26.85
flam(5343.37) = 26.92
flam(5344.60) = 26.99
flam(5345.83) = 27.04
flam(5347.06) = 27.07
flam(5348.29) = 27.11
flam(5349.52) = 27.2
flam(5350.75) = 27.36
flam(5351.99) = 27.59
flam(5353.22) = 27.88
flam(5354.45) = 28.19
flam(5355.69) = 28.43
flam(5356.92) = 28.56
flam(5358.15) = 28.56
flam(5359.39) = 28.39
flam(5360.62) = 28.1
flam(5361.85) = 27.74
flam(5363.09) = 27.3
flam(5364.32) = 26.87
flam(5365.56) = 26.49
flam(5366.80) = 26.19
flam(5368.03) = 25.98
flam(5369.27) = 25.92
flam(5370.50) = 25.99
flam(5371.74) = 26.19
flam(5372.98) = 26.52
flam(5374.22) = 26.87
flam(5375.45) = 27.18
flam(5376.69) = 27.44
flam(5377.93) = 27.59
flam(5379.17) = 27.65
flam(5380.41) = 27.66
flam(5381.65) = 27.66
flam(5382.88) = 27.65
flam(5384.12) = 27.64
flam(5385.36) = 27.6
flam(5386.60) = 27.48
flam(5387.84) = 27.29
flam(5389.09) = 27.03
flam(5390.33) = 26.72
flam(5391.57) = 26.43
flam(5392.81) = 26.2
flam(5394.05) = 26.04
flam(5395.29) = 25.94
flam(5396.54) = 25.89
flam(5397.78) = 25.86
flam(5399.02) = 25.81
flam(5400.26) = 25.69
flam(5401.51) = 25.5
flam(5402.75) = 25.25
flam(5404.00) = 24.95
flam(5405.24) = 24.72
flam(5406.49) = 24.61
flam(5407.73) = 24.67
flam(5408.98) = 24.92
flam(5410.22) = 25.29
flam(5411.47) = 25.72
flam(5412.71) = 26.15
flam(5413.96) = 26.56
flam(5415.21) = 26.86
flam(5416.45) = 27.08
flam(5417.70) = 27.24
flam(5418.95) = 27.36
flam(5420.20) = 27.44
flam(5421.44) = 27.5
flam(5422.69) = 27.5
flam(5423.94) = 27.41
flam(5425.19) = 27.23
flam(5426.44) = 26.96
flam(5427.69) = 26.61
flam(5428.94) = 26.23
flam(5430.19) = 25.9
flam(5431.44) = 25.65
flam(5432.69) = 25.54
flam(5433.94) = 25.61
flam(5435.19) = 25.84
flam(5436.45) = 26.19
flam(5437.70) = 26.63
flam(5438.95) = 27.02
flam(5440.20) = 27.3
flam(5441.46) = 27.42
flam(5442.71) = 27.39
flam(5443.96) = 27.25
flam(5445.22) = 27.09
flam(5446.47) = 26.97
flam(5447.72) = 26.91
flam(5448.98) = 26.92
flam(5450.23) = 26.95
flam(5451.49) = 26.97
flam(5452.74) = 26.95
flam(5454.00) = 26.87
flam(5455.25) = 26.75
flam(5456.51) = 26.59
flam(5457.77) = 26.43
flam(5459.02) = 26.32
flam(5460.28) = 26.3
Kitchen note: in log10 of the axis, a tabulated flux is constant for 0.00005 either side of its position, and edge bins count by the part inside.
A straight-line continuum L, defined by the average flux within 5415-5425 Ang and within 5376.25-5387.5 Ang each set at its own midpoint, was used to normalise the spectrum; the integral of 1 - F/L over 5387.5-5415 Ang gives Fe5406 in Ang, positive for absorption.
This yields 1.7 Ang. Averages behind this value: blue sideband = 27.6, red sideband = 27.3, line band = 25.8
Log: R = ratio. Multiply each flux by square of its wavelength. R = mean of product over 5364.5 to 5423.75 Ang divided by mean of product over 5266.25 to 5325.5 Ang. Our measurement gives 1.05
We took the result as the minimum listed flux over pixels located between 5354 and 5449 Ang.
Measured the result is 24.61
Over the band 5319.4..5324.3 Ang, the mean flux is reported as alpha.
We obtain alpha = 26.5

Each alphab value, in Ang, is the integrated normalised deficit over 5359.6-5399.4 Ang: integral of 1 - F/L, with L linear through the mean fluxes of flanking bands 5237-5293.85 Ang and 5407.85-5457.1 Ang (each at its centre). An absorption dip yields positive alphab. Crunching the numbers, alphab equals -1.01 Ang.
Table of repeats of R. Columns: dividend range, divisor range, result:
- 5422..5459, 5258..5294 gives 1.14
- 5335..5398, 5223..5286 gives 1.14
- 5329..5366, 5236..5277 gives 1.12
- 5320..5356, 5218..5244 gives 1.10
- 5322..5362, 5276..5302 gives 1.06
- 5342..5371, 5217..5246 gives 1.13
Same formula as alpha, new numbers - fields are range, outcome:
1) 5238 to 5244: 26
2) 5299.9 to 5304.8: 26.9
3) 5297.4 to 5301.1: 26.3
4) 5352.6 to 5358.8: 28.3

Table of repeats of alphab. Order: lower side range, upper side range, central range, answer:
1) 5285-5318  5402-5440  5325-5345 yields 0.40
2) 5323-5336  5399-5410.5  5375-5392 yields -1.38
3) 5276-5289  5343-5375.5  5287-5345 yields -1.63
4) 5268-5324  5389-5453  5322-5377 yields -1.17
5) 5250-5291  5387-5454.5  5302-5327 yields -1.84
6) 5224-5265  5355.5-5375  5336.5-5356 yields -0.28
